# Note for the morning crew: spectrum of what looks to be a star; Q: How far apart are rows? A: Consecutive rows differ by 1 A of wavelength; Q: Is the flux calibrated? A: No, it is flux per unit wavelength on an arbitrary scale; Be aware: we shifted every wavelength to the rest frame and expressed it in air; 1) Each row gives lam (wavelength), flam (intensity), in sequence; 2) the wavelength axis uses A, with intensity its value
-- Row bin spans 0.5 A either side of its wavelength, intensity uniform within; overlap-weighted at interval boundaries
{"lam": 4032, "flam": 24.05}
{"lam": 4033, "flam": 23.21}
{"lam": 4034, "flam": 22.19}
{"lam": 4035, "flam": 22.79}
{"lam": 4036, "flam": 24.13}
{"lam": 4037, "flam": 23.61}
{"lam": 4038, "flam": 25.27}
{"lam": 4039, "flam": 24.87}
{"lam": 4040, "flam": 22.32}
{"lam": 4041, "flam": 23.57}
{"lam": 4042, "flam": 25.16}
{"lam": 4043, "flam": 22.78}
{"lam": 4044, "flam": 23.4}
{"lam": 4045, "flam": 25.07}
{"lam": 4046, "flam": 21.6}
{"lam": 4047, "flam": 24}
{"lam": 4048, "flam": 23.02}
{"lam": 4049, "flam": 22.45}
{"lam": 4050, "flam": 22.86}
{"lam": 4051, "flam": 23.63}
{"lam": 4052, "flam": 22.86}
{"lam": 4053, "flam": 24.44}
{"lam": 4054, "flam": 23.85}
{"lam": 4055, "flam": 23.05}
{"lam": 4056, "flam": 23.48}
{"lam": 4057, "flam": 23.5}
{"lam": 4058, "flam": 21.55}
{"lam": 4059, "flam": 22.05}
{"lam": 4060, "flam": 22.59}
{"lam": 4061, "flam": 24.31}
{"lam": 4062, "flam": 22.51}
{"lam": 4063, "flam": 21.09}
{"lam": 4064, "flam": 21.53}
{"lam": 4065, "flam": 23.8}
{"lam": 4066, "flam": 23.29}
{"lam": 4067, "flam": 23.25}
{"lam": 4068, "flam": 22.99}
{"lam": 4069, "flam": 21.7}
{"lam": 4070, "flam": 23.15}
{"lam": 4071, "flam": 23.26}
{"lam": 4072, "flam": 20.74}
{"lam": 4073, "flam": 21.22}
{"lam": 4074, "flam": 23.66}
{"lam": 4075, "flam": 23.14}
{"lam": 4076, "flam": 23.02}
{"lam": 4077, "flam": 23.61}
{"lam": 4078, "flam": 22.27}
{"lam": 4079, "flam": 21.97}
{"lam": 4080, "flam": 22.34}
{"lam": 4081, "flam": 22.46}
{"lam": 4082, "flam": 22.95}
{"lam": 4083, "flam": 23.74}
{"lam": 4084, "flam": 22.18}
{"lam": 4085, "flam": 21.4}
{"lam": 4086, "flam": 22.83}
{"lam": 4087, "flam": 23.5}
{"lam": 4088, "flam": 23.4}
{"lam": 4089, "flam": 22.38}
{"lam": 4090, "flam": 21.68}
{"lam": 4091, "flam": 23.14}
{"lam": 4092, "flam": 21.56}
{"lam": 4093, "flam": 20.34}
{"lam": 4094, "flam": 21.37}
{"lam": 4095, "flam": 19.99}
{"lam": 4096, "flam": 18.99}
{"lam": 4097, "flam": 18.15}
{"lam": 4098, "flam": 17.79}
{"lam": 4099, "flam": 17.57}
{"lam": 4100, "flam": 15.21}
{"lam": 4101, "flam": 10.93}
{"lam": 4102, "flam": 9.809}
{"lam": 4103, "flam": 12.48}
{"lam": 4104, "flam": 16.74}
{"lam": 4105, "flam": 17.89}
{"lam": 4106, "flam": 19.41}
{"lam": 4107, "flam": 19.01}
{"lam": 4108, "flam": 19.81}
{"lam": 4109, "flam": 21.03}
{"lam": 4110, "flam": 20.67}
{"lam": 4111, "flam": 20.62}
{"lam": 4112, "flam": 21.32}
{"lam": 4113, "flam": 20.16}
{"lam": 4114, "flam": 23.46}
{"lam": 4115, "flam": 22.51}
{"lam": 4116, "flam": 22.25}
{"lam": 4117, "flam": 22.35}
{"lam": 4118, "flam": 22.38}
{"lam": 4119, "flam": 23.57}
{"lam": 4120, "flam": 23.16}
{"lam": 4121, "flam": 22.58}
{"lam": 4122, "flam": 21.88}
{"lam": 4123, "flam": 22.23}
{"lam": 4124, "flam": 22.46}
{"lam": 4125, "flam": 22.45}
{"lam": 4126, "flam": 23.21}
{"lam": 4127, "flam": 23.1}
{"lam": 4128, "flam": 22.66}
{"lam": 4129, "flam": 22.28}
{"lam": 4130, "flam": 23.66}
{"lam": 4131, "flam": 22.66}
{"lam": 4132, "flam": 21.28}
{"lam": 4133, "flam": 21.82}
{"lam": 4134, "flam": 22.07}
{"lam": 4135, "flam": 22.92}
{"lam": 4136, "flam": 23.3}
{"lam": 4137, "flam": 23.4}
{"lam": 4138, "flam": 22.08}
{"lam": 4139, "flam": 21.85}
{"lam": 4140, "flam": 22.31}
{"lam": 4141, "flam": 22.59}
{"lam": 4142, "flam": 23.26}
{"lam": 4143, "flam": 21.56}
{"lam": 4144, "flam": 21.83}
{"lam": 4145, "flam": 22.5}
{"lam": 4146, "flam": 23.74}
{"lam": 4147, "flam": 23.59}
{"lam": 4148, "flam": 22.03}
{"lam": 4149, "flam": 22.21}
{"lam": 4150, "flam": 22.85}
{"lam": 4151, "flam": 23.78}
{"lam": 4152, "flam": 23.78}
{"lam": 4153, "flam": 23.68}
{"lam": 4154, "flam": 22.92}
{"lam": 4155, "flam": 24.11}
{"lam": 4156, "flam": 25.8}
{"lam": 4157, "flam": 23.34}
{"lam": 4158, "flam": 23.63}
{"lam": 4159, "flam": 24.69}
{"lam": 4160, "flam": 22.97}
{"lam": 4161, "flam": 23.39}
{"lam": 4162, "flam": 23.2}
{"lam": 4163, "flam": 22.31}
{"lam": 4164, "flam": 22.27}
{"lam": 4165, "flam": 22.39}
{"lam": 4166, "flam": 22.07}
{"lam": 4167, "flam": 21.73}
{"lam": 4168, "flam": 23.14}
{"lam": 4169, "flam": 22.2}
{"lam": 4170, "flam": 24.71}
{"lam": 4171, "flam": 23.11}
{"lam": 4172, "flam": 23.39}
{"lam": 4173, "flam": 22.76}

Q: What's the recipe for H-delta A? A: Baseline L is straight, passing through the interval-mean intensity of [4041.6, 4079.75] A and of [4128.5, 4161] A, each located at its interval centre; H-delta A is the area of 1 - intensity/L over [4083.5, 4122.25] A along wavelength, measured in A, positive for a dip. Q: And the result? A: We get 4.8 A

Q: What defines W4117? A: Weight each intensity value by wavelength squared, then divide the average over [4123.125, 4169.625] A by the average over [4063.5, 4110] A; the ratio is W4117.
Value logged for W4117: 1.14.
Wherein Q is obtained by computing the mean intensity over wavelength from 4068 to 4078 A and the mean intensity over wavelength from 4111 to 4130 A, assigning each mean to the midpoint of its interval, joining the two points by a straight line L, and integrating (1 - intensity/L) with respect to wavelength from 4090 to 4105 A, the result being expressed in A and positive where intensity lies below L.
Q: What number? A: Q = 3.28 A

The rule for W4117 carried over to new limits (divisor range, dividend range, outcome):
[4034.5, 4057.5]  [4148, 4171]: 1.04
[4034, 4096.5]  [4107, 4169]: 1.03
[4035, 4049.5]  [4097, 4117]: 0.81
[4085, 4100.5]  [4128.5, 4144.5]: 1.11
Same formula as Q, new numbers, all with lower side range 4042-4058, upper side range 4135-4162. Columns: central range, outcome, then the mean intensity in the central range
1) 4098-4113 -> 3.7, 17.4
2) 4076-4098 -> 1.3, 21.8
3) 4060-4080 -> 0.6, 22.6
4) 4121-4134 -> 0.4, 22.5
